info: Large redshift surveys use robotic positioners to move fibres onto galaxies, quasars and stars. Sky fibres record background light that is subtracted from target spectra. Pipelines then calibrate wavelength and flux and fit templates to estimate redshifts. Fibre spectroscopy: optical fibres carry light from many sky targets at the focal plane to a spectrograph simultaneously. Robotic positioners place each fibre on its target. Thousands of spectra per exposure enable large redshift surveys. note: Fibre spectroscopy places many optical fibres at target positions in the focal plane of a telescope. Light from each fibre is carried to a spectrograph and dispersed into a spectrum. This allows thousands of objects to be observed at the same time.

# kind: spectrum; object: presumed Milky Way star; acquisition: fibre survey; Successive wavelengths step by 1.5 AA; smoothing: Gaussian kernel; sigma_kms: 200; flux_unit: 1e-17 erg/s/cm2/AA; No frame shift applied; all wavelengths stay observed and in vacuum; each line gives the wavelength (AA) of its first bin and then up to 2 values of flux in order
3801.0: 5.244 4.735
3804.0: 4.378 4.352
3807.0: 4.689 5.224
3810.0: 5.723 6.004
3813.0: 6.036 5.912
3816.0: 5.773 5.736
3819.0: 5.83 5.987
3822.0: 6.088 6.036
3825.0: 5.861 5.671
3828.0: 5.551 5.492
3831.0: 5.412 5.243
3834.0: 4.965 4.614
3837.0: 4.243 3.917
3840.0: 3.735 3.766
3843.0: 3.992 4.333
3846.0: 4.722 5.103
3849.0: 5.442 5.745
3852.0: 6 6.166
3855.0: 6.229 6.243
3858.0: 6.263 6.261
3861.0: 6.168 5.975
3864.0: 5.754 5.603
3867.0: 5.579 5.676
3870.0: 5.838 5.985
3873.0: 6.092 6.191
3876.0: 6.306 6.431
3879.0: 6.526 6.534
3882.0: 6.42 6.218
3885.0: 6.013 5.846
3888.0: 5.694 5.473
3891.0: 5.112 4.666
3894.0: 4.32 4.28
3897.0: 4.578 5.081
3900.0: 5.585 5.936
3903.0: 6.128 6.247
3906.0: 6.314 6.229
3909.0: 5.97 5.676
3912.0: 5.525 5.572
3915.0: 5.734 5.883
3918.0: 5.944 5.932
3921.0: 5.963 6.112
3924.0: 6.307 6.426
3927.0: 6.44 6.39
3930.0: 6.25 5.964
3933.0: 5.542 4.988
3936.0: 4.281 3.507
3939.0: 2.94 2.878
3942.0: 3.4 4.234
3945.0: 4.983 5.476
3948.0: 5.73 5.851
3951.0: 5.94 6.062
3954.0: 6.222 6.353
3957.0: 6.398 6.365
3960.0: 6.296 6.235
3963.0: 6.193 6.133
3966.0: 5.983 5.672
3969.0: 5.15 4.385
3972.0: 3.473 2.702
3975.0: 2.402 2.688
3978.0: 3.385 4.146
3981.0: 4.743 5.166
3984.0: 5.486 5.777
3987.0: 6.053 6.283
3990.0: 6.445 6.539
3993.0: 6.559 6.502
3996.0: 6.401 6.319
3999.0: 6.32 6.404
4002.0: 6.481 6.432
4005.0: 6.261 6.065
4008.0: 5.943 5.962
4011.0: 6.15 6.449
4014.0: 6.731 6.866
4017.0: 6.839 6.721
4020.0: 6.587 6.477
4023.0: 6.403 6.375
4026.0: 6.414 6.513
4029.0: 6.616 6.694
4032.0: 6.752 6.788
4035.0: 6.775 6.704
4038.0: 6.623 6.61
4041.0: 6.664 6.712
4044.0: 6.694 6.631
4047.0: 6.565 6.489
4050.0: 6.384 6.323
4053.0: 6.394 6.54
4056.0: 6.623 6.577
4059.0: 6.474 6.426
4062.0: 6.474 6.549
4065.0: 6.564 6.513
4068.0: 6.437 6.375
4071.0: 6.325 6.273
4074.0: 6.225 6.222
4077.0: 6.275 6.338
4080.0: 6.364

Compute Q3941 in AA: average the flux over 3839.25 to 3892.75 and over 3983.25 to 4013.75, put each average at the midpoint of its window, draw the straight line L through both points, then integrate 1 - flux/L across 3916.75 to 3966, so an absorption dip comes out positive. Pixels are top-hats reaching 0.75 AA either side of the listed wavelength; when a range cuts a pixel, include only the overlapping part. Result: 3.6 AA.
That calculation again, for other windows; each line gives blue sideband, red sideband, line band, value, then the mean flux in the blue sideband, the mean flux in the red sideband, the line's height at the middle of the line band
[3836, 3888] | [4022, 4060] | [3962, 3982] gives 5.74 AA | 5.62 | 6.57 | 6.21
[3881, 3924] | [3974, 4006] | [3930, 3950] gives 3.47 AA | 5.68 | 5.54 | 5.62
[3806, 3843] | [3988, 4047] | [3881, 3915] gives 0.89 AA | 5.28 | 6.51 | 5.75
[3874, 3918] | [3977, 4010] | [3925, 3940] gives 1.49 AA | 5.74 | 5.87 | 5.79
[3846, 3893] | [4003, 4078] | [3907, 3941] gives 3.23 AA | 5.91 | 6.49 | 6.09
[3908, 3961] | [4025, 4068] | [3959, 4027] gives 3.68 AA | 5.54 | 6.57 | 6.08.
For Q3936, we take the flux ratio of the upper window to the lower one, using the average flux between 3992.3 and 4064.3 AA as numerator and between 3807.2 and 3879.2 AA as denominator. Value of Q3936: 1.2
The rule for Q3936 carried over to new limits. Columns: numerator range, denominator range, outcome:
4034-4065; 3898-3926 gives 1.11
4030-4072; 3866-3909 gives 1.14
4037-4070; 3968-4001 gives 1.27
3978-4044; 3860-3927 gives 1.08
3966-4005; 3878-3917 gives 0.93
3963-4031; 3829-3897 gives 1.06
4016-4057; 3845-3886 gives 1.10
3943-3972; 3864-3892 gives 0.96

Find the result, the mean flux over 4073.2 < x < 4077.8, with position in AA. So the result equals 6.24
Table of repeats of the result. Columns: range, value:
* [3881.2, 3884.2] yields 6.32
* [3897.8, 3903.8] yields 5.69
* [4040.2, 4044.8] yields 6.69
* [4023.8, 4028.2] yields 6.43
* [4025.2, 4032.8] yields 6.6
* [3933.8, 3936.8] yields 4.61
